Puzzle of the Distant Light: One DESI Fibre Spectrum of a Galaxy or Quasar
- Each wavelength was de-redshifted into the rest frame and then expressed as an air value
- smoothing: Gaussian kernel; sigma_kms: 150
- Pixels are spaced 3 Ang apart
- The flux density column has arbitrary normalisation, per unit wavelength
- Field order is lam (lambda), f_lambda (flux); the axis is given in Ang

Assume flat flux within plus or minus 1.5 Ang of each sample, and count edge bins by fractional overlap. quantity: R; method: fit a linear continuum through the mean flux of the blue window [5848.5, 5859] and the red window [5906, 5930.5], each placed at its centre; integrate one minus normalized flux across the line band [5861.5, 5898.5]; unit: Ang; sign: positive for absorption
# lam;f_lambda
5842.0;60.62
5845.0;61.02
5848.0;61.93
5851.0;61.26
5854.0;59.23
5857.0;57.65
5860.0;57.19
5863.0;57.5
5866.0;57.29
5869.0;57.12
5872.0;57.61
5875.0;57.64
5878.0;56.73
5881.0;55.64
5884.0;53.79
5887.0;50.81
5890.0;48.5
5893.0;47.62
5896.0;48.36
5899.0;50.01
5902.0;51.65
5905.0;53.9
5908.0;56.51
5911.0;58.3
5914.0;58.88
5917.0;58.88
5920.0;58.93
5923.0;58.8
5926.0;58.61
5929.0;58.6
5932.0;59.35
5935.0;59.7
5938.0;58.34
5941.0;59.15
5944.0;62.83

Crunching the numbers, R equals 3.2 Ang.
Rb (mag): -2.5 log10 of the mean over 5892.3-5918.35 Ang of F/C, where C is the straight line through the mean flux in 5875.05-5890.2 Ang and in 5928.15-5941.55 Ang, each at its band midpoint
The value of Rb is 0.04 mag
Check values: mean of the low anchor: 53.9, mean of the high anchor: 59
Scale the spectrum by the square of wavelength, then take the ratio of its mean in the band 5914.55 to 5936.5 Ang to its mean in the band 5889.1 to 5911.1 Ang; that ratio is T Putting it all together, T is 1.15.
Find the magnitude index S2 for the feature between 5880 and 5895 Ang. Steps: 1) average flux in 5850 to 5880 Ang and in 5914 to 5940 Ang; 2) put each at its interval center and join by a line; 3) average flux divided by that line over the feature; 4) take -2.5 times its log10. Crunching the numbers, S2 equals 0.14 mag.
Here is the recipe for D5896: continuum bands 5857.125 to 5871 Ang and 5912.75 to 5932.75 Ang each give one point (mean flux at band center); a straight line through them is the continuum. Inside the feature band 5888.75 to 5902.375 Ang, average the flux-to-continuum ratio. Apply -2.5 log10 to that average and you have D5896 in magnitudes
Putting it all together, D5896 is 0.185 mag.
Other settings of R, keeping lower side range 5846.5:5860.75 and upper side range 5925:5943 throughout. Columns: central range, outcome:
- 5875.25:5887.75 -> 1.0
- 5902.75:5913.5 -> 0.6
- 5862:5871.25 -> 0.3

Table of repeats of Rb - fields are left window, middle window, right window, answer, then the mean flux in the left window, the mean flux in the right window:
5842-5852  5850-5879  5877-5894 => -0.01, 61.3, 52.2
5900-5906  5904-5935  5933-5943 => -0.05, 52.5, 59.3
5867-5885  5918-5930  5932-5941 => 0.00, 56.5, 59.1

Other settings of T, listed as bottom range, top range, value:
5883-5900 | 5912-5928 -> 1.19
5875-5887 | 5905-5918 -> 1.06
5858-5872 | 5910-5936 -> 1.05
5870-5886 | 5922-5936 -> 1.07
